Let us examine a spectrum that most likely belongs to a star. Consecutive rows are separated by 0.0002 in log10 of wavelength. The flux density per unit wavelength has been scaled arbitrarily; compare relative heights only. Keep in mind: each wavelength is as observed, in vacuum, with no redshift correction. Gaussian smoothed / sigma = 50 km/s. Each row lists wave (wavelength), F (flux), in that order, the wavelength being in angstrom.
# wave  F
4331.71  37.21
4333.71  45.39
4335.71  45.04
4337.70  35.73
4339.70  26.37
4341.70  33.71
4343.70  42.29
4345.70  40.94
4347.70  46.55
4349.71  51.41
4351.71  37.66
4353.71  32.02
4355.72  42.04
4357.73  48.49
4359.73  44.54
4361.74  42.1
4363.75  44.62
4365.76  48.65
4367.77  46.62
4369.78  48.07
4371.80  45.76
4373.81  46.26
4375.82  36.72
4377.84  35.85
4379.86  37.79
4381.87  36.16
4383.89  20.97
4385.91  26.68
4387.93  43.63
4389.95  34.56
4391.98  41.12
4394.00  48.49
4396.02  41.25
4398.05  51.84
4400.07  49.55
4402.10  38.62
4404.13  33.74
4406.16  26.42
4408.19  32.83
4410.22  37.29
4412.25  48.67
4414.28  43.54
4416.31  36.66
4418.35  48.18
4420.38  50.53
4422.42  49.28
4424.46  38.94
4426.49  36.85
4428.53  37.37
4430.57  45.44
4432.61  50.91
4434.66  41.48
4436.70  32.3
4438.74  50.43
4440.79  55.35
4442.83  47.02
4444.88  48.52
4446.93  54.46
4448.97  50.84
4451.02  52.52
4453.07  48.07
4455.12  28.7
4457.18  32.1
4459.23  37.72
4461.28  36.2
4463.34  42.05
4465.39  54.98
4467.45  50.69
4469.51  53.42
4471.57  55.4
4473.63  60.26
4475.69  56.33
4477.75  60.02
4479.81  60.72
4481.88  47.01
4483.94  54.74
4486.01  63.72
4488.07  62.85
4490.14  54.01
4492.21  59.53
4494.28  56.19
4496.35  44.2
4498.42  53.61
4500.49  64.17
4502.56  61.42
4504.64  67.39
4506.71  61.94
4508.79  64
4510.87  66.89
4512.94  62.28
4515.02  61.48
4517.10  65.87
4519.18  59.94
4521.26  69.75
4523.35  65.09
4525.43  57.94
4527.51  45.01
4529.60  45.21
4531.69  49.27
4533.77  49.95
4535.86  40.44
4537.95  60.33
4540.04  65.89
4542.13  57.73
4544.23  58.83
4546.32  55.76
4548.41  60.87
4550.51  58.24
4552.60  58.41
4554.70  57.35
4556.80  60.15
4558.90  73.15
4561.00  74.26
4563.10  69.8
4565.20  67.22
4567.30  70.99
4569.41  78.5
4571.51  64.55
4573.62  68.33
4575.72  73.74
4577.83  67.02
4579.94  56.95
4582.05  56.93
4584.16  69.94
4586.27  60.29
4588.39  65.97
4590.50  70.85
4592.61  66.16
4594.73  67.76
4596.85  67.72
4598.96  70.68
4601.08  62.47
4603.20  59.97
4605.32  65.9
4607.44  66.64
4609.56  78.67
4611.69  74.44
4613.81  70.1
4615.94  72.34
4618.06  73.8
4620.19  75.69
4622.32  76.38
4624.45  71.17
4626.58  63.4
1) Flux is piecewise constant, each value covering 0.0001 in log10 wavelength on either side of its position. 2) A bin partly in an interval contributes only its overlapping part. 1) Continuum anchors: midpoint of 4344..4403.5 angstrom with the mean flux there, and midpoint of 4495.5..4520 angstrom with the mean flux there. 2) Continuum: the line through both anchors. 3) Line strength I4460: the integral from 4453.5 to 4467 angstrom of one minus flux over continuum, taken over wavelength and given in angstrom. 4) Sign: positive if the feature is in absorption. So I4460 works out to 3.68 angstrom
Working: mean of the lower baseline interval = 41.6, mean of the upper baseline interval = 61.3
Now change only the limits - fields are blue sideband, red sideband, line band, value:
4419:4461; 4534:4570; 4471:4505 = -3.6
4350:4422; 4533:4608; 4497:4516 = -2.1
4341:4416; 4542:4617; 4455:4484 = 1.8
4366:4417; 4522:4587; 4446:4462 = 1.8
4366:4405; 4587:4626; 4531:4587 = 0.8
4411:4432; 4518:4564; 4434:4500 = -1.1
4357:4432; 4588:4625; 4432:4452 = -0.3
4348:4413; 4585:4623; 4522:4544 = 2.2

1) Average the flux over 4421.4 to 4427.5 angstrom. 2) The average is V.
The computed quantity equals 41.7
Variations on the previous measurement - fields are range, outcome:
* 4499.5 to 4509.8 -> 63.8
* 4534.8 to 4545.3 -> 56.6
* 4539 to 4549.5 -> 59.8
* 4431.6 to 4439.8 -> 43.8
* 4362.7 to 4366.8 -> 46.6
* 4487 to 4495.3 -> 58.2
